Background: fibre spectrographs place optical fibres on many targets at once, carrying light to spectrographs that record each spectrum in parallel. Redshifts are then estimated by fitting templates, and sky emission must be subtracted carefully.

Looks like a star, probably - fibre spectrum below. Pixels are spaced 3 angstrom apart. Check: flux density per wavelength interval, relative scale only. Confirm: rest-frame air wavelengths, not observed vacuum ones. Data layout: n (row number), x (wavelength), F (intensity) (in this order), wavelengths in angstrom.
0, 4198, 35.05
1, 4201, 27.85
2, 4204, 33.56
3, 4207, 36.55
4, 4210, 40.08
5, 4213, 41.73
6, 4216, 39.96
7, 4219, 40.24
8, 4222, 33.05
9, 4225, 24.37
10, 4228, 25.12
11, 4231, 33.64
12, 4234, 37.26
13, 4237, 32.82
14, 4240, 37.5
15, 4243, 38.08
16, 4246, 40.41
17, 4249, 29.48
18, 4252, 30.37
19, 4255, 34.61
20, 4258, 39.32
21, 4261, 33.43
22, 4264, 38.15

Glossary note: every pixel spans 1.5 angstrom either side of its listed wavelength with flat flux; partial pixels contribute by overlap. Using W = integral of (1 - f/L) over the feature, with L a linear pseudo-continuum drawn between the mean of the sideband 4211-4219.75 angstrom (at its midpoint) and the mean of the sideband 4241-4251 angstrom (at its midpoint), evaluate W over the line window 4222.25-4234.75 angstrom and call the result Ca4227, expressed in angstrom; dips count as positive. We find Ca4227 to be 2.77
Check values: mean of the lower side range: 40.6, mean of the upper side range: 35.8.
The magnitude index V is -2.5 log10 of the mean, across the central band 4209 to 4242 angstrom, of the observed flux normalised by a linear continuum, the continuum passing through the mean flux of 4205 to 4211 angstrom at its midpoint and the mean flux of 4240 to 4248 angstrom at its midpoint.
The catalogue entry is 0.09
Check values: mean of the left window 37.8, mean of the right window 38.3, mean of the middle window 35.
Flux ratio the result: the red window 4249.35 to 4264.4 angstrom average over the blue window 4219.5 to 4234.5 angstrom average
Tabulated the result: 1.12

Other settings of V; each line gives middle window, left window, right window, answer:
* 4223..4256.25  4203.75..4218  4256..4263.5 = 0.14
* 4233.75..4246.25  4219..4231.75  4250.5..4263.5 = -0.15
